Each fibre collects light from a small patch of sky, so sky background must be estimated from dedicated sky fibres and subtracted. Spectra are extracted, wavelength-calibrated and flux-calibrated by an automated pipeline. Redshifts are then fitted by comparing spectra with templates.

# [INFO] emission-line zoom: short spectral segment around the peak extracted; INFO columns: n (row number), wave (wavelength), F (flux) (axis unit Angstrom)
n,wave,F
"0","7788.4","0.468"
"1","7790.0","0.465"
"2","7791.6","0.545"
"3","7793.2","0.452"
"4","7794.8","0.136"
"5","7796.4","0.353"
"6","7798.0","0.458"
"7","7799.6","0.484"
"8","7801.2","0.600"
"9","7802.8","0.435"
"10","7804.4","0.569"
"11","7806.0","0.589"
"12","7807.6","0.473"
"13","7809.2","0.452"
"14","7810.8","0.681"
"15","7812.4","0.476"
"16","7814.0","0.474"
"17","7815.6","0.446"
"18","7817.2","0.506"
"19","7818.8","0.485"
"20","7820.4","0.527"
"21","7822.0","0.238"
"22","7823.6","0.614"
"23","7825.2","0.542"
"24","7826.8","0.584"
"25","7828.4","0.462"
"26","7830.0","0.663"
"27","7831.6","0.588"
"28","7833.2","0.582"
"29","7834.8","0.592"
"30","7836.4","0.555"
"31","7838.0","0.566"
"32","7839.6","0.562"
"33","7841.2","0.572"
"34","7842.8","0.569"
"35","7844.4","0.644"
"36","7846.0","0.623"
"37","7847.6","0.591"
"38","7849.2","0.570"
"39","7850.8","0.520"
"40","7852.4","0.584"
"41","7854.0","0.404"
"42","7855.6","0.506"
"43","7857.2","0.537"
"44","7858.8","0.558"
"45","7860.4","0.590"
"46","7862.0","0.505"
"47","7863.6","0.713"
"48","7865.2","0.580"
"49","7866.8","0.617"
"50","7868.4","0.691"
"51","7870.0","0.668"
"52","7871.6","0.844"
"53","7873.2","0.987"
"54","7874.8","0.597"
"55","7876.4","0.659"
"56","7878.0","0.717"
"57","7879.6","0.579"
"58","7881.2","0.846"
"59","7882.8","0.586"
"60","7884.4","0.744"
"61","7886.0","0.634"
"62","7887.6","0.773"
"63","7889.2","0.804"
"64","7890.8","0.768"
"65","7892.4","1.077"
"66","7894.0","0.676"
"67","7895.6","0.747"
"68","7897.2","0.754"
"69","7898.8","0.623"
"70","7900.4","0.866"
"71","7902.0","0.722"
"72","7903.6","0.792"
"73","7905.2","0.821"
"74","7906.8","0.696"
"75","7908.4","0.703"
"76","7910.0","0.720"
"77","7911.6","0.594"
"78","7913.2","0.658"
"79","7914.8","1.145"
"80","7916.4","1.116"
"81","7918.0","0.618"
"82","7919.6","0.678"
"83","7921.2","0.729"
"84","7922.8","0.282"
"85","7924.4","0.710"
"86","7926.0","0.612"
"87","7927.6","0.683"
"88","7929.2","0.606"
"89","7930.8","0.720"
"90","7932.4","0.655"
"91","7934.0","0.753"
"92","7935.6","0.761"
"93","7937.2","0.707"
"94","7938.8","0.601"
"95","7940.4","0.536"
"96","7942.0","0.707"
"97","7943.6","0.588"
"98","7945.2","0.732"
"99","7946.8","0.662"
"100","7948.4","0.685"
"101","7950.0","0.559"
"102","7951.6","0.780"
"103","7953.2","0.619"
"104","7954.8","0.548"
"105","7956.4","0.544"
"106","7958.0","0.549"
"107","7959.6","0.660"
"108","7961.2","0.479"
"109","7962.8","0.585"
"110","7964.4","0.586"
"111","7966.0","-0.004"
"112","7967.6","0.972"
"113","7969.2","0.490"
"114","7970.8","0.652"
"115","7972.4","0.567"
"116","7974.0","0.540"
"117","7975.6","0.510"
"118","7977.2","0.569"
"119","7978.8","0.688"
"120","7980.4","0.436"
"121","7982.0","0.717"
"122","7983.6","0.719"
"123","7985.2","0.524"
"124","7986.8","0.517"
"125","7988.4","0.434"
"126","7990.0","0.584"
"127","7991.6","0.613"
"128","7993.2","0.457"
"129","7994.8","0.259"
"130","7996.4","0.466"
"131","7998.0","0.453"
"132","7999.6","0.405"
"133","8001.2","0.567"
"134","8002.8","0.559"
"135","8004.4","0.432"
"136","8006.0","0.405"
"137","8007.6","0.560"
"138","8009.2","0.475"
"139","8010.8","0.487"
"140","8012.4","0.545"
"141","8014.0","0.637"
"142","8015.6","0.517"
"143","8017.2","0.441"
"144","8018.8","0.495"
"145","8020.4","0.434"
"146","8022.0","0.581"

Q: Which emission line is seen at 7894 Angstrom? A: Mg II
